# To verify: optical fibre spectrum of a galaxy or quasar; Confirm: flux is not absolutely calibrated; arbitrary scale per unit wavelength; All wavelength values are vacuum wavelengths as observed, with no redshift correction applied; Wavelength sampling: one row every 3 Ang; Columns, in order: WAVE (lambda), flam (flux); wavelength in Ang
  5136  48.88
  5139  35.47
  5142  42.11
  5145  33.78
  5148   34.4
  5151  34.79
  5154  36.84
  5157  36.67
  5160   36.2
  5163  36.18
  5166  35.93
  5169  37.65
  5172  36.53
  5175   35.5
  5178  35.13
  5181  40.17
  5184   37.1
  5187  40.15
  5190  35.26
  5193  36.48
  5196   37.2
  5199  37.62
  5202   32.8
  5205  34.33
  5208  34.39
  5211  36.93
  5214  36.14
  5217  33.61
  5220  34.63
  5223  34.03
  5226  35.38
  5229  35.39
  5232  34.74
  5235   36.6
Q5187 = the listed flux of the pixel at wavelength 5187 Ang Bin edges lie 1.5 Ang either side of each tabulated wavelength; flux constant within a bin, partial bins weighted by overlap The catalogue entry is 40.15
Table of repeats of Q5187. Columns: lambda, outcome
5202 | 32.8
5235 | 36.6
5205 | 34.33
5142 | 42.11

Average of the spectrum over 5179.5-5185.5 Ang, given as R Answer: 38.6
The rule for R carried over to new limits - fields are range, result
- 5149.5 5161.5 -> 36.1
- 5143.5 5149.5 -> 34.1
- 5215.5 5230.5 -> 34.6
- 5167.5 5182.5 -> 37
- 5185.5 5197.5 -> 37.3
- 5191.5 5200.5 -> 37.1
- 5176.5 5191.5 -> 37.6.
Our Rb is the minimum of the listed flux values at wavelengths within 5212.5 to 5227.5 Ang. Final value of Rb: 33.61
